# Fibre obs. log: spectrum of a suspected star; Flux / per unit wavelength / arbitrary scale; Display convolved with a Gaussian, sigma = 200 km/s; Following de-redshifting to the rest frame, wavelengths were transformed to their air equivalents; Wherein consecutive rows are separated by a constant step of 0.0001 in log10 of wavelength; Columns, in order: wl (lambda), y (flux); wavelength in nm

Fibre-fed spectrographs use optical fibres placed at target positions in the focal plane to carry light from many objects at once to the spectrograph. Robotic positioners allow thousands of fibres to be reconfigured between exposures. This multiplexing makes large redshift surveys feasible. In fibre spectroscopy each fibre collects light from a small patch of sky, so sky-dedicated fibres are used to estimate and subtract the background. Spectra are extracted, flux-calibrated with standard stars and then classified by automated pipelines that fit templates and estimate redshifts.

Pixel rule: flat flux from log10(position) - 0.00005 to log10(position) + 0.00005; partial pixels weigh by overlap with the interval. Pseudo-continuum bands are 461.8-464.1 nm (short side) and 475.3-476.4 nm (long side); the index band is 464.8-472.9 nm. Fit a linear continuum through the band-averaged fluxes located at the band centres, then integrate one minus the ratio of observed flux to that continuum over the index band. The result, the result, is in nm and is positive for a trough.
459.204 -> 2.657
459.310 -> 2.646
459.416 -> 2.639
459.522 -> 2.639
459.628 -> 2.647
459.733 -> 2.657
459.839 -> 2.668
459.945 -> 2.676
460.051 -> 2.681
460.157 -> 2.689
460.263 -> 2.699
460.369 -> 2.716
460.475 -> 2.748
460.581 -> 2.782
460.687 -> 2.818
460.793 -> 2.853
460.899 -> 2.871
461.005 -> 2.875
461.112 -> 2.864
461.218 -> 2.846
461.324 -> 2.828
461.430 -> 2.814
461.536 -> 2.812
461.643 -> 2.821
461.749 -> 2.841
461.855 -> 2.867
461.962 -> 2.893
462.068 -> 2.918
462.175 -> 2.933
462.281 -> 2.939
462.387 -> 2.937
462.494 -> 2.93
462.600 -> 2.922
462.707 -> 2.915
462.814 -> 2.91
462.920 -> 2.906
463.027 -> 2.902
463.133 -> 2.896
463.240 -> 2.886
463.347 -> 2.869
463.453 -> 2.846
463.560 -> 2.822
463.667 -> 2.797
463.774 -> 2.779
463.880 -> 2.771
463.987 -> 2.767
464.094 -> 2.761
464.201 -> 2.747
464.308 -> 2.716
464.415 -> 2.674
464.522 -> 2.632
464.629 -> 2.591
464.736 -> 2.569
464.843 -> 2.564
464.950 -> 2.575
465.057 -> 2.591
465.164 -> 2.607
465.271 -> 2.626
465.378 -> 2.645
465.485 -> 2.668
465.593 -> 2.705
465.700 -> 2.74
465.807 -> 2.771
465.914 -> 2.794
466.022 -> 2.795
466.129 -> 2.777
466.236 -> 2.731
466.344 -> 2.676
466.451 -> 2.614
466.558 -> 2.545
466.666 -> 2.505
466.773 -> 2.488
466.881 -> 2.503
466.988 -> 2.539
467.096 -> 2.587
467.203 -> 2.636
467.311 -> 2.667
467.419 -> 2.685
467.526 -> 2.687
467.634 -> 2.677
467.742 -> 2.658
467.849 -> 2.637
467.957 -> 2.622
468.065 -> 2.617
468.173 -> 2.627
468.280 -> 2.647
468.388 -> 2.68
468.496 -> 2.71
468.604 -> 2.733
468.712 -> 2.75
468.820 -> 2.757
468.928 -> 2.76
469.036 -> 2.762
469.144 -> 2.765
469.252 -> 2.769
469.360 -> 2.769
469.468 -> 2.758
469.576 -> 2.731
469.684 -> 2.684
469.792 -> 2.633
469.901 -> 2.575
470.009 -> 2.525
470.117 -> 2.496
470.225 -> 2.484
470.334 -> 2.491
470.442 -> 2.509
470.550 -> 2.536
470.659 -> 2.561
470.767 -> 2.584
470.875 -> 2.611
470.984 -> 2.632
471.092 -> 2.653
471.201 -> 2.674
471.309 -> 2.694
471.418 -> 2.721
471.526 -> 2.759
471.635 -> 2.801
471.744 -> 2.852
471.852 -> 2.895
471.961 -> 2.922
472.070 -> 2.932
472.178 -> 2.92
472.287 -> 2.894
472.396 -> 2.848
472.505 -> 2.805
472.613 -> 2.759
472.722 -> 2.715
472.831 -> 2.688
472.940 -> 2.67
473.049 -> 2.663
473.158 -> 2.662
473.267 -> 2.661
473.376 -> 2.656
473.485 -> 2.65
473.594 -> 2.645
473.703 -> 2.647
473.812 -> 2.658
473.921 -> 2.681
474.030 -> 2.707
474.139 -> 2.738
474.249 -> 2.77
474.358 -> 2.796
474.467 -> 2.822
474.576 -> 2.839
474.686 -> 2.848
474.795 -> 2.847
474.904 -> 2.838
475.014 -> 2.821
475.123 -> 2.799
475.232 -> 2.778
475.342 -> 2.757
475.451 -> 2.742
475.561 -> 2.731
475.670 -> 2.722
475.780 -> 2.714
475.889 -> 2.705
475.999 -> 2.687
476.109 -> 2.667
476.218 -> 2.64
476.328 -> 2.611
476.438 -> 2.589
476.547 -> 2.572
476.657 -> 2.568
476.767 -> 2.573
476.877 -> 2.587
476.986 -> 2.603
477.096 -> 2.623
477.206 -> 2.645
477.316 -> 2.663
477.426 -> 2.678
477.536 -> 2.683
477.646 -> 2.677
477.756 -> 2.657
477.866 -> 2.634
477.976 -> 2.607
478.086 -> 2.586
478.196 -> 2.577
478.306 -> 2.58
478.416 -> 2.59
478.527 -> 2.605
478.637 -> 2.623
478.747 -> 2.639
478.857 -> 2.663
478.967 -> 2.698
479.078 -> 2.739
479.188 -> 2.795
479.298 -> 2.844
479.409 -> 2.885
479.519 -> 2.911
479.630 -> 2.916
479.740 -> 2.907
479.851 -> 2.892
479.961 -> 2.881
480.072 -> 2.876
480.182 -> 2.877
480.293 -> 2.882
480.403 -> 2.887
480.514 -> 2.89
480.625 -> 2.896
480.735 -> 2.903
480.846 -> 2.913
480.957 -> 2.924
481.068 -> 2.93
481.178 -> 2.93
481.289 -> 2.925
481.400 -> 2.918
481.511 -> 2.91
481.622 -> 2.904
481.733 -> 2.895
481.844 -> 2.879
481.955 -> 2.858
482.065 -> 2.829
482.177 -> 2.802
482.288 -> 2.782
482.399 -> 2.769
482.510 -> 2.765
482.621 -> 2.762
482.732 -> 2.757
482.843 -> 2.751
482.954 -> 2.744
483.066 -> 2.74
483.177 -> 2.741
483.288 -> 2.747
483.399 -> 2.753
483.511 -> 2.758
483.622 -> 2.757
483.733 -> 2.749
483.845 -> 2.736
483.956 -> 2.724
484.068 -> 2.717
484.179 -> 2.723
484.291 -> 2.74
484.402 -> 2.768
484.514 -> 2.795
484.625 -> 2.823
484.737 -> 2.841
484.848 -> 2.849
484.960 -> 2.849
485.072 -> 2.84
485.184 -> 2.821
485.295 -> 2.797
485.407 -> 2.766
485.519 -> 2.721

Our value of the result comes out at 0.32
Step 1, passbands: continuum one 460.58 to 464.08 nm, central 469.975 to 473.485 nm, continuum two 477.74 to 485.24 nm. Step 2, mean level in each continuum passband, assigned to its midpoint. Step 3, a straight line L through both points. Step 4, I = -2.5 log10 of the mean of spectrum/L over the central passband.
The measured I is 0.05 mag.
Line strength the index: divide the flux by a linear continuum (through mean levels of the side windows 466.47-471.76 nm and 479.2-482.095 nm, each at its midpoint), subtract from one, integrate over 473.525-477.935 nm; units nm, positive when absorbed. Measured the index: 0.14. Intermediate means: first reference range 2.65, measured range 2.7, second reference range 2.89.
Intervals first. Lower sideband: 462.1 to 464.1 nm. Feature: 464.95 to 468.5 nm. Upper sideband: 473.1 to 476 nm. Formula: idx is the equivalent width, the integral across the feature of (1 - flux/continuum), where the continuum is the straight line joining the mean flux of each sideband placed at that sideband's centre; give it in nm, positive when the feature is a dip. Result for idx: 0.23 nm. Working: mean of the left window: 2.87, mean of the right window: 2.74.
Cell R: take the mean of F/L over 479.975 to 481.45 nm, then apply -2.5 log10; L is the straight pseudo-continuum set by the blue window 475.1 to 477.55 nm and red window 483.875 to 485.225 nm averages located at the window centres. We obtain -0.07 mag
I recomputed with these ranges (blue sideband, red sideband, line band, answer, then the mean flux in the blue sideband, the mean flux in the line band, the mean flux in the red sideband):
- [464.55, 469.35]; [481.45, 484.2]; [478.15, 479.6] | 0.018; 2.66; 2.71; 2.78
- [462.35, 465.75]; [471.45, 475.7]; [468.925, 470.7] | 0.053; 2.76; 2.63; 2.77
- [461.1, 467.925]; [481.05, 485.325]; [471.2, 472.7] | -0.022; 2.74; 2.82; 2.8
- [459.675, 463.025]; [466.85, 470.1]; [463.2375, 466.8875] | 0.023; 2.83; 2.69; 2.67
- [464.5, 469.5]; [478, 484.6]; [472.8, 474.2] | 0.021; 2.66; 2.67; 2.79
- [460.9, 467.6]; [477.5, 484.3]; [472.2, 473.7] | 0.020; 2.75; 2.72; 2.78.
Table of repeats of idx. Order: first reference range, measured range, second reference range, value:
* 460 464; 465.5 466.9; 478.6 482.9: 0.09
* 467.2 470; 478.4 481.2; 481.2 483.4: -0.04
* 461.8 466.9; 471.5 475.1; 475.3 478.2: -0.12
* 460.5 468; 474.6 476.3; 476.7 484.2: 0.01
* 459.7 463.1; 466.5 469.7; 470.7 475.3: 0.14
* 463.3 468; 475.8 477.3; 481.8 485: 0.06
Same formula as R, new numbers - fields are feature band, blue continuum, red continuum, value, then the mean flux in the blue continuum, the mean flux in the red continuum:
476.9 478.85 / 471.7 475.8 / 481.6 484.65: 0.057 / 2.77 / 2.78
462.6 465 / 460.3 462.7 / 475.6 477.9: 0.021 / 2.86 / 2.64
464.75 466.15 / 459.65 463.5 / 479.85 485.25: 0.061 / 2.83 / 2.82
